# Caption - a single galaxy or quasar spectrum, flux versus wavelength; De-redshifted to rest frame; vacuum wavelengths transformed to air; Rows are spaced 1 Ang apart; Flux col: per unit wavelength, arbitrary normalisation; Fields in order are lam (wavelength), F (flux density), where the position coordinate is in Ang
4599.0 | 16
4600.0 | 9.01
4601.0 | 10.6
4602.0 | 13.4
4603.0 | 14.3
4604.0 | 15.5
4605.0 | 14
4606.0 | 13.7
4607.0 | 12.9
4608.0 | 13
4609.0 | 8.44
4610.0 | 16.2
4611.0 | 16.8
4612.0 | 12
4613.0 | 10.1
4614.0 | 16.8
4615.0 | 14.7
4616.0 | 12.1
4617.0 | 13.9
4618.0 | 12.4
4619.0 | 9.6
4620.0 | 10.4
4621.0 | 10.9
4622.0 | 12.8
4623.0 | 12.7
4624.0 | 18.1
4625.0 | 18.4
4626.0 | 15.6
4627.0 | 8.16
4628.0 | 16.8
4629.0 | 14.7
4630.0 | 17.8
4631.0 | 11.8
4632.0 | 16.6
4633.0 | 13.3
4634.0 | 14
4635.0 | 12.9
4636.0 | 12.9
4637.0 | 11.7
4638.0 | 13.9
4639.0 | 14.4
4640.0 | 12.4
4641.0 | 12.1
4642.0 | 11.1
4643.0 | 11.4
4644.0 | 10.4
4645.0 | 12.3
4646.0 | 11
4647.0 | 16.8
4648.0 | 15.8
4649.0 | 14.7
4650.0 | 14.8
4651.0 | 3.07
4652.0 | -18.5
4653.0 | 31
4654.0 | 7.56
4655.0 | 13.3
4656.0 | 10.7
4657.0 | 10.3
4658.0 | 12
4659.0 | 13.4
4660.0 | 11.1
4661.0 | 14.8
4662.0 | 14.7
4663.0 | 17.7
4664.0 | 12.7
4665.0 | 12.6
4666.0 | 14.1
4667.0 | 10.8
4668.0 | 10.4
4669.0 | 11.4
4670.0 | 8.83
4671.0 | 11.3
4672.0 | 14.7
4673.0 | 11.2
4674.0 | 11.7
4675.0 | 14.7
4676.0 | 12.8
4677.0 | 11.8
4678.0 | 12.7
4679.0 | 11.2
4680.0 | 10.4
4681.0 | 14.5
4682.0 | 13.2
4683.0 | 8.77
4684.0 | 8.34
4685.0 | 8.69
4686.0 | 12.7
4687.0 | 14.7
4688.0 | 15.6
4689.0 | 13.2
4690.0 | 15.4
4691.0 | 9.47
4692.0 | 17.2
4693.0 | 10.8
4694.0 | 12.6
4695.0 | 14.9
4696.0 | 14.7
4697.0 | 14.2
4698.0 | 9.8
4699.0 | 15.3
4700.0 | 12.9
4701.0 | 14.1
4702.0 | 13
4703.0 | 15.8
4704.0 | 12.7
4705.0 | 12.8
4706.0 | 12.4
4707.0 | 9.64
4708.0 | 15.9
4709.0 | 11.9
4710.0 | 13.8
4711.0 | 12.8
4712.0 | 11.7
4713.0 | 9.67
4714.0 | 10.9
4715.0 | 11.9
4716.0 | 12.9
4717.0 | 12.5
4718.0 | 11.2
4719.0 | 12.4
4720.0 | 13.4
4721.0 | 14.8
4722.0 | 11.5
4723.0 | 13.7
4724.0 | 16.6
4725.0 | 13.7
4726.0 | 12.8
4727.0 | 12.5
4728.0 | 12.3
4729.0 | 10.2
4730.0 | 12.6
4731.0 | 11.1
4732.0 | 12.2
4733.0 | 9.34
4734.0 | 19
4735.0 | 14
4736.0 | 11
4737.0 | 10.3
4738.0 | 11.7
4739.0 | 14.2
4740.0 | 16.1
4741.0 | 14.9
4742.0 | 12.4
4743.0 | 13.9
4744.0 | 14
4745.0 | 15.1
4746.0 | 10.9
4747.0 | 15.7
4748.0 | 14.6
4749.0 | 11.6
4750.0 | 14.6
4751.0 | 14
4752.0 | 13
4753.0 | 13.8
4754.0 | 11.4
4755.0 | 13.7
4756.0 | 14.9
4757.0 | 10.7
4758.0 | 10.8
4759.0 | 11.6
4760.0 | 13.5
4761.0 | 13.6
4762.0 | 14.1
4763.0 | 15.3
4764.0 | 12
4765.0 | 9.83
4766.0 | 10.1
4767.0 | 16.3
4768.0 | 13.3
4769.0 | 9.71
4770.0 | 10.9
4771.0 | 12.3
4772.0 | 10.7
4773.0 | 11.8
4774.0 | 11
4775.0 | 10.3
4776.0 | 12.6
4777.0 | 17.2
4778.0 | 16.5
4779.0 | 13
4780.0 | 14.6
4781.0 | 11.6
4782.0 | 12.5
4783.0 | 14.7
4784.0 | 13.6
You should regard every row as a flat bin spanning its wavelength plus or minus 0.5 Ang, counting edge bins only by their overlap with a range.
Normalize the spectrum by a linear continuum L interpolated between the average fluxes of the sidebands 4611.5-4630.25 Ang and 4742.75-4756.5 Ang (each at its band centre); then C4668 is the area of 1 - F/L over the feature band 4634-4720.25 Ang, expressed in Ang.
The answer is 7.8 Ang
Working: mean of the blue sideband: 13.5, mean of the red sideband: 13.7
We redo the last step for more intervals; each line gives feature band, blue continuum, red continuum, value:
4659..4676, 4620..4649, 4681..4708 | 0.6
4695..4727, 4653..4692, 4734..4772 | -0.6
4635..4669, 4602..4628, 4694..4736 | 3.0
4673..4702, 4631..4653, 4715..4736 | -0.8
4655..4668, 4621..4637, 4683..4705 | 0.8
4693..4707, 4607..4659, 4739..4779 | -0.4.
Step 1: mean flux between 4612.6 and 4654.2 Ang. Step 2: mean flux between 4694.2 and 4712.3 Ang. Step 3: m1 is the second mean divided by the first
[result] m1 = 1.0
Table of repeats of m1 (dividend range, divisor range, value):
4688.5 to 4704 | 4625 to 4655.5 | 1.08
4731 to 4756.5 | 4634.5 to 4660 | 1.15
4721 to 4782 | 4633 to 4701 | 1.05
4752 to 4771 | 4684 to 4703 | 0.95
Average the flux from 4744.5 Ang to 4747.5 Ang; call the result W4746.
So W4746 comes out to 13.9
